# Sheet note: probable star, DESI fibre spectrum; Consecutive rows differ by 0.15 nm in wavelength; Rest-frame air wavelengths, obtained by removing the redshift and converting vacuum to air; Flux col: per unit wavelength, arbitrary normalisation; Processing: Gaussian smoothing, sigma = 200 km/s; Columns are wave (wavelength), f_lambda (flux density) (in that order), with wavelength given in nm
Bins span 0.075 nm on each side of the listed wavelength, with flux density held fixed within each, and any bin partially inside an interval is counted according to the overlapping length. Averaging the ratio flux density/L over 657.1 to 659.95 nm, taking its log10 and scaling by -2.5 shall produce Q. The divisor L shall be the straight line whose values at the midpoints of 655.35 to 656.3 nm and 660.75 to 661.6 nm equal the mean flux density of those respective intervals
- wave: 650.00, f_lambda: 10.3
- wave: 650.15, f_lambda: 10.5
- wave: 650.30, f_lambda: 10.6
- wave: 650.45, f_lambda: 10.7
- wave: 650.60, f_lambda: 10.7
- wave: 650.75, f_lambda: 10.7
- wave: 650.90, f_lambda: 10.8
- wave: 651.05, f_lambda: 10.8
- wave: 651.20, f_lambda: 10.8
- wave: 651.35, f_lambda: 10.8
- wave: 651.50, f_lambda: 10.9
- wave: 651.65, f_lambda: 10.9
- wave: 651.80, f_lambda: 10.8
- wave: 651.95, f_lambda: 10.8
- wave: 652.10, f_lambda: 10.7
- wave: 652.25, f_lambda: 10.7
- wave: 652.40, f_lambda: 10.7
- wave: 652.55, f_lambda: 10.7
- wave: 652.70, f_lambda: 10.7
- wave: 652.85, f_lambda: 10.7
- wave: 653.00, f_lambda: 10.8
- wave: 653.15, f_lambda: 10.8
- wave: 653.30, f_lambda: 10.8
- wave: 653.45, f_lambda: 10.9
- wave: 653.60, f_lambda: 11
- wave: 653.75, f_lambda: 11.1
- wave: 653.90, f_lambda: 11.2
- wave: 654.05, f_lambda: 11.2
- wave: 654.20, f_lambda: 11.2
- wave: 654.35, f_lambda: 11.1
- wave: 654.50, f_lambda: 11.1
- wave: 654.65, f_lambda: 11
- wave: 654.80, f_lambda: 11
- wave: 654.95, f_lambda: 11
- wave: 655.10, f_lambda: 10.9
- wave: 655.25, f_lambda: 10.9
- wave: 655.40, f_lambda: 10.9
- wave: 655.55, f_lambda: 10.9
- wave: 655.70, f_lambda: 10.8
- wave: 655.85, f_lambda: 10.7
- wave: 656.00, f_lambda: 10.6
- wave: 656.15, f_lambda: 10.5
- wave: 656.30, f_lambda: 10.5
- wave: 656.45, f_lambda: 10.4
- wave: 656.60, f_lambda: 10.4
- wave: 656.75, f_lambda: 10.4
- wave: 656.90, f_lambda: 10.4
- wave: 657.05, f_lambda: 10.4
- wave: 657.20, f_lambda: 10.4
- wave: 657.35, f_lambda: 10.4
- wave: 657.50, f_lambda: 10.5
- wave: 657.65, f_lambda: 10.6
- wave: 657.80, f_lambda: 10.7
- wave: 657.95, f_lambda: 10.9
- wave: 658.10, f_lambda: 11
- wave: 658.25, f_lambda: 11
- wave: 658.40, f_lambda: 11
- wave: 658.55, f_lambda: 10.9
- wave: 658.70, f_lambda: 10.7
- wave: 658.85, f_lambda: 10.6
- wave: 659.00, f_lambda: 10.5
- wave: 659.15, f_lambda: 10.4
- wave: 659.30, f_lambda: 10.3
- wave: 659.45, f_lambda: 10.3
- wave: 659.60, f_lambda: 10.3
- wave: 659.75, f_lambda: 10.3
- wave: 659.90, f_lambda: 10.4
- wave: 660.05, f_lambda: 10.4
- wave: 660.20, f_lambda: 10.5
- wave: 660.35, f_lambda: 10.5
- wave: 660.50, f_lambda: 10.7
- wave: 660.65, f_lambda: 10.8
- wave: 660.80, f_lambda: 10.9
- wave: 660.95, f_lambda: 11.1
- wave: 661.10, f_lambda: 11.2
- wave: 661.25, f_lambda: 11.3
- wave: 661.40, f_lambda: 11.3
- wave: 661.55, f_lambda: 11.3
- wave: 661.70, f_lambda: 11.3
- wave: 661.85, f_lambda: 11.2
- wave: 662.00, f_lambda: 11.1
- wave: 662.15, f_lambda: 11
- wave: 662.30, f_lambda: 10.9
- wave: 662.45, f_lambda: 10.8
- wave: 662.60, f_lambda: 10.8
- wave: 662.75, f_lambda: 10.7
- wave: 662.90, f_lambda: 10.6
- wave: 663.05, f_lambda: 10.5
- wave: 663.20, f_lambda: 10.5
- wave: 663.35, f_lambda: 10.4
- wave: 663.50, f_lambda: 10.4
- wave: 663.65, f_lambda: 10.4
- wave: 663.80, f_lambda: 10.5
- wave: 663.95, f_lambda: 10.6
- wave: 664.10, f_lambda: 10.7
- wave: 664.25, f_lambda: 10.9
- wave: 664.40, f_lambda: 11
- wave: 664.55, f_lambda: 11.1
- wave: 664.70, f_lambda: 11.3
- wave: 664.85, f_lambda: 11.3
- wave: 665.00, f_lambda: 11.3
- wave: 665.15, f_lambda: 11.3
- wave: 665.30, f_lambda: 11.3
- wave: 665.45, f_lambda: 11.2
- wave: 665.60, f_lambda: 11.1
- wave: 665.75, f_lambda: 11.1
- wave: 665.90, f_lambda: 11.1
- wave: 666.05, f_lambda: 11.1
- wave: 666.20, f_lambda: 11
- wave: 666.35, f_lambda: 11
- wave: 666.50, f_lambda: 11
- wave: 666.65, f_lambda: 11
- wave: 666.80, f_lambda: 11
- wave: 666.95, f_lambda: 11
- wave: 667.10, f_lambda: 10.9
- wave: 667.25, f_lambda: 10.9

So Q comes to 0.04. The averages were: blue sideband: 10.7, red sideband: 11.2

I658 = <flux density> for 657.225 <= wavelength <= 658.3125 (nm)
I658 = 10.7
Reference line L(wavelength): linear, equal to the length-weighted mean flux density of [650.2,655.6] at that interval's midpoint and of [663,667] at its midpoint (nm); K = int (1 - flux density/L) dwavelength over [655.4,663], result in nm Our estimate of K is 0.13 nm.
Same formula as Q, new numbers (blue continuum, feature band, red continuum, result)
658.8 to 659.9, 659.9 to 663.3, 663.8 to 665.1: -0.022 mag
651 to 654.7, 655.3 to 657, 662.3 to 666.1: 0.030 mag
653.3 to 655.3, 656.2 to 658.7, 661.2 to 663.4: 0.037 mag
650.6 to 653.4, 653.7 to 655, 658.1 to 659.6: -0.038 mag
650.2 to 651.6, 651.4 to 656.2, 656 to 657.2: -0.029 mag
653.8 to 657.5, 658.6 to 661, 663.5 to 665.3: 0.031 mag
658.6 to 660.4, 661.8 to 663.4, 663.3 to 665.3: -0.005 mag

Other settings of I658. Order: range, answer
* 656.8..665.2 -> 10.8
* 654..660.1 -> 10.7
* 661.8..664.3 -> 10.7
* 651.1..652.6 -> 10.8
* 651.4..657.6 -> 10.8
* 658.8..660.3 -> 10.4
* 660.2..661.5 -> 11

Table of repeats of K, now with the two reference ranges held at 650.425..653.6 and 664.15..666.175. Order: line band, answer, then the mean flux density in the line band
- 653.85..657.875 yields 0.054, 10.7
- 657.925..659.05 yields 0.014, 10.8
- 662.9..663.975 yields 0.061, 10.5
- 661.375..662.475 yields -0.006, 11.1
